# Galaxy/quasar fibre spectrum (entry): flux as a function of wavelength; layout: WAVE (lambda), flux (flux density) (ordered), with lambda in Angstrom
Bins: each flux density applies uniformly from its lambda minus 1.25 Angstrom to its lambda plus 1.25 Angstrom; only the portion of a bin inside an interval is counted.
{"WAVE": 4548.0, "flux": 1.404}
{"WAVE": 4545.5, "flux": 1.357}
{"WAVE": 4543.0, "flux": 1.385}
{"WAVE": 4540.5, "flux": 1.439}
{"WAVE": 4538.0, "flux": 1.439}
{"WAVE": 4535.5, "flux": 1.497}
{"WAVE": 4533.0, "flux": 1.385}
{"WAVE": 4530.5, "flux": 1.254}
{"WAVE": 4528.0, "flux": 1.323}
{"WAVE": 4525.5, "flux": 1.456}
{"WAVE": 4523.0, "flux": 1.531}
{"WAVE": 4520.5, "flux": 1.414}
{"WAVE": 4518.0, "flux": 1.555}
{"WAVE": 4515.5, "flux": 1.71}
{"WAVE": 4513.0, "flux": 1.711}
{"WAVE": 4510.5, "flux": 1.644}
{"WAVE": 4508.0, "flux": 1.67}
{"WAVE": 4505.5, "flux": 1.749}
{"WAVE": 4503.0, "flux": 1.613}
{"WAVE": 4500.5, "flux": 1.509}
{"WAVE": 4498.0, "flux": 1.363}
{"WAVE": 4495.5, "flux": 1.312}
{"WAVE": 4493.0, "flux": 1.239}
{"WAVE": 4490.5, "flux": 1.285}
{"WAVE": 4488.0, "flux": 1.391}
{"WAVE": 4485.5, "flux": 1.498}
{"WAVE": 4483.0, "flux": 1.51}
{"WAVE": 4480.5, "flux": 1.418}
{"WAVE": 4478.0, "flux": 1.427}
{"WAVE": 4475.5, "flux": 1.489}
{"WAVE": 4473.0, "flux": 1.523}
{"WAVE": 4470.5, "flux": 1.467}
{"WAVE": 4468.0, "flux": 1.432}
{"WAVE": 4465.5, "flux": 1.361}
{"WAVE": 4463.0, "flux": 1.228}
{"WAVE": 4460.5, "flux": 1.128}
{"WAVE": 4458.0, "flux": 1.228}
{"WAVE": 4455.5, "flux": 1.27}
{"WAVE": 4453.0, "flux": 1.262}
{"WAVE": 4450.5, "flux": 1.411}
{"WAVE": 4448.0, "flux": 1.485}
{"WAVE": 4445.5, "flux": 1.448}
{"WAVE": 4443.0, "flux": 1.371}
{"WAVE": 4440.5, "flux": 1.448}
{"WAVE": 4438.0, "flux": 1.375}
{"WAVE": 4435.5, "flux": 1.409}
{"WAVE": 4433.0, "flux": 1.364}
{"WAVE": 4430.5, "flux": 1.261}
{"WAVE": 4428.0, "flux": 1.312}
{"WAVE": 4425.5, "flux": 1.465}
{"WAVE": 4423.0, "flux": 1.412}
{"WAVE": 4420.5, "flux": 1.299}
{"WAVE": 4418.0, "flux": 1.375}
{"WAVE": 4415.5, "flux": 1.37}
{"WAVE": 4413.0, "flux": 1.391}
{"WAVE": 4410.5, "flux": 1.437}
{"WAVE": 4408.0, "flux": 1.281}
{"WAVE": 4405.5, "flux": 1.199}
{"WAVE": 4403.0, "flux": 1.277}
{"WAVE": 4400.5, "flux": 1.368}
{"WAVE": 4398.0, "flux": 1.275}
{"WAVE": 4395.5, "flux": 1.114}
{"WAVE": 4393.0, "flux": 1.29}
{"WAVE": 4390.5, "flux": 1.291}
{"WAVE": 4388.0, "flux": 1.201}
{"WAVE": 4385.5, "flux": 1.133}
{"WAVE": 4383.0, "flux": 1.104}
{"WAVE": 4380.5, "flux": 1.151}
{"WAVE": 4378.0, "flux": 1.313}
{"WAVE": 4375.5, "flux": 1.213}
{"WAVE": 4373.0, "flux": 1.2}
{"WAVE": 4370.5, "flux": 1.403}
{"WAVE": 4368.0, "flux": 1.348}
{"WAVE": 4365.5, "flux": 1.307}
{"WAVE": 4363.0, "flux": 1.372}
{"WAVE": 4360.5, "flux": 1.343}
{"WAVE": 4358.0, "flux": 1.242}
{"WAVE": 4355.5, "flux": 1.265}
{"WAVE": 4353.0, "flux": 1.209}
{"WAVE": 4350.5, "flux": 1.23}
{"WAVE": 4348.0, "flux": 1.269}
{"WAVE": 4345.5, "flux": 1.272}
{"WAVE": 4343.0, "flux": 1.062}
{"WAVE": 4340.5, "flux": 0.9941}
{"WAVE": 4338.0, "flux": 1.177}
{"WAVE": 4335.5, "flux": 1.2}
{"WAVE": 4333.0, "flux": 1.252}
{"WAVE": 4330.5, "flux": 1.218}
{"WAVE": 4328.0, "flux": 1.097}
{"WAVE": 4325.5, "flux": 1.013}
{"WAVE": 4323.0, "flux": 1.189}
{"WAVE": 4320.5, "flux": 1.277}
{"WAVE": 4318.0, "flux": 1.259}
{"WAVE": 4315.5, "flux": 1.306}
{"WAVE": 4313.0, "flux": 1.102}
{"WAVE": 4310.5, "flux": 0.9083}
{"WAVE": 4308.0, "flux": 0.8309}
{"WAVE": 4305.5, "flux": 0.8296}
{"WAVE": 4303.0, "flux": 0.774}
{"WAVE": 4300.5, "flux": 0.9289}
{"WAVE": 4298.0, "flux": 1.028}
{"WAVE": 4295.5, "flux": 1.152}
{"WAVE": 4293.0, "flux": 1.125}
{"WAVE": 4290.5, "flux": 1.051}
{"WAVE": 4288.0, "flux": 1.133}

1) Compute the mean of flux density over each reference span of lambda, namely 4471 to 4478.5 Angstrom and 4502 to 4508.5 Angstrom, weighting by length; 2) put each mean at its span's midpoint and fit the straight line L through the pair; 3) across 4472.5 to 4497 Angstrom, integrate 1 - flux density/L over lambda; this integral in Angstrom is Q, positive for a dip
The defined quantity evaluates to 2.2 Angstrom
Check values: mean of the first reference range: 1.48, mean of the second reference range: 1.68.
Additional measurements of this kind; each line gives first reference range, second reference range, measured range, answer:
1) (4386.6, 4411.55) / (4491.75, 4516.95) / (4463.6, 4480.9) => 0.33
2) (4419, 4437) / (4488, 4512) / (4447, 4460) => 0.81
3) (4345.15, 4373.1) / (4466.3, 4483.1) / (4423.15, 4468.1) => 2.24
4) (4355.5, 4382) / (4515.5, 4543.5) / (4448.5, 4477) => 0.54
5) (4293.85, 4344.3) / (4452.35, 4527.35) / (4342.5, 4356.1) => -0.93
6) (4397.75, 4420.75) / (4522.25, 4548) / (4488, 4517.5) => -2.92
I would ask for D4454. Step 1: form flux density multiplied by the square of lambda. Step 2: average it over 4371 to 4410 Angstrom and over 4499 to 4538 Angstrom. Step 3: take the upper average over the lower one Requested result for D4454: 1.3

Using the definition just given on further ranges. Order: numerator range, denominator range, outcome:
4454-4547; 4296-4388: 1.33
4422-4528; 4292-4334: 1.43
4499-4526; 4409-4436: 1.21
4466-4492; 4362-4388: 1.21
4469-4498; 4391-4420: 1.12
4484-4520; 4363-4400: 1.28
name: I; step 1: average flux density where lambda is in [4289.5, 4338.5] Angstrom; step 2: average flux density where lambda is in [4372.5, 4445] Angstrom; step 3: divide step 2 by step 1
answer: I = 1.20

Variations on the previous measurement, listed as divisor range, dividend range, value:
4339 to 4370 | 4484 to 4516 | 1.21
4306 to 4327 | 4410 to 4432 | 1.24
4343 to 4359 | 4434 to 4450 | 1.15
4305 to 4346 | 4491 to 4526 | 1.37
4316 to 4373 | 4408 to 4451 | 1.13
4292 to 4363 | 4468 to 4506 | 1.28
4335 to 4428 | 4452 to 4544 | 1.13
